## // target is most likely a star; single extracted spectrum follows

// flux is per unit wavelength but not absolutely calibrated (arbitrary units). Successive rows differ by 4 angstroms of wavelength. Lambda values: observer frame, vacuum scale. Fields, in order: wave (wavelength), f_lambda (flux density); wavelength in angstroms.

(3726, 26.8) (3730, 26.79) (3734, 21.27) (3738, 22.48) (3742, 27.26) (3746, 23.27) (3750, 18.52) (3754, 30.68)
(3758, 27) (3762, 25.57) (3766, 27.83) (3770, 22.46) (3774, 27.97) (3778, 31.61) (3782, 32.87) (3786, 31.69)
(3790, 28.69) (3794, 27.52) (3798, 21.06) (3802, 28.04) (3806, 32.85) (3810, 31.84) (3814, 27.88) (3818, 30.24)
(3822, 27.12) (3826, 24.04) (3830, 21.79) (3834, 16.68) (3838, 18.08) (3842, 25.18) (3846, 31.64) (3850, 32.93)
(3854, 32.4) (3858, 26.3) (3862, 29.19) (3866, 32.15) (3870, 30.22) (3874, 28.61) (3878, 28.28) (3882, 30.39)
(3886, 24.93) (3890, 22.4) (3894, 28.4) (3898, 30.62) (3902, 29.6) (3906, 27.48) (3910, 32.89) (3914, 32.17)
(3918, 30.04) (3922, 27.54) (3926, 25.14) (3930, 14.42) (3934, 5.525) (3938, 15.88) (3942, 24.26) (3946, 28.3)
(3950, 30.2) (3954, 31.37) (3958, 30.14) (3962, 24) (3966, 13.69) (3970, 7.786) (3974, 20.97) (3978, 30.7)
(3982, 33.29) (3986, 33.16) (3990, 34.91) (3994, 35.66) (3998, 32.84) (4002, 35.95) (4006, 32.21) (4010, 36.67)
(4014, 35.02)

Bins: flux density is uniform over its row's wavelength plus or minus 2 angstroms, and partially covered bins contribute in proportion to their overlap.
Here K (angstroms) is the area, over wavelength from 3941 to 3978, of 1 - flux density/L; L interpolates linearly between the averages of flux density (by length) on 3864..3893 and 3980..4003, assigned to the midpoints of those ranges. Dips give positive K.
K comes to 9.8 angstroms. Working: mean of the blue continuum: 28.1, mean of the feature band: 23.8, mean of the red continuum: 34.2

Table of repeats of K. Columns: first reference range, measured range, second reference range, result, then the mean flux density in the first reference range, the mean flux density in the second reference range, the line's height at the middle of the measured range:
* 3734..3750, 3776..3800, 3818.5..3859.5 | -4.4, 23.2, 25.8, 24.4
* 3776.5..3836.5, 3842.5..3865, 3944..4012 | -1.9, 27.5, 28.9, 27.9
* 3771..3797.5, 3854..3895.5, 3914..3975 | -4.8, 29.3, 22.3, 25.3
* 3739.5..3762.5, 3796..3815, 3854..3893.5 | -1.2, 25.3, 28.3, 26.6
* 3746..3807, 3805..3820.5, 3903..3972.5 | -2.3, 27.4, 23.6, 26.6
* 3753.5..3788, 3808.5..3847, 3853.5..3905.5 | 4.5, 28.5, 28.6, 28.6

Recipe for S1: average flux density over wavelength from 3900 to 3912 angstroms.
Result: 30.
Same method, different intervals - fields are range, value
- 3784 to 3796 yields 29.3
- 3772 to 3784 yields 30.8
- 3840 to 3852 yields 29.9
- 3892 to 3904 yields 29.5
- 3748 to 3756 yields 24.6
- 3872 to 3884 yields 29.1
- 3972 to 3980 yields 25.8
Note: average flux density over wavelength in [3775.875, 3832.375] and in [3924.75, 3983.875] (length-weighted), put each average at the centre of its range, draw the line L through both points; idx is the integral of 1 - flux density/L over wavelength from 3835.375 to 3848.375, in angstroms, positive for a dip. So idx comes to 1.0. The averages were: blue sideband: 28.3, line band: 24.8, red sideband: 22.3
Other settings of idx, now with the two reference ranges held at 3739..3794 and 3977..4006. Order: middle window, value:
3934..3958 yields 5.82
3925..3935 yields 5.32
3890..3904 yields 1.14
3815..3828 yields 0.74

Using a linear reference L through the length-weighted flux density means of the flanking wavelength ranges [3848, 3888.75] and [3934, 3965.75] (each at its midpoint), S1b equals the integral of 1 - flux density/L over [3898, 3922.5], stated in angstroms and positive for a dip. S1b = -3.1 angstroms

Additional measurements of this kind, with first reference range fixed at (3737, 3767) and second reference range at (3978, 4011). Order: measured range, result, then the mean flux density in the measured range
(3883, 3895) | 1.9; 25.4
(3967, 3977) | 5.2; 15.9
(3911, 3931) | 2.9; 26.8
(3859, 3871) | -0.3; 30.2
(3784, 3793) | -1.1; 29.9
